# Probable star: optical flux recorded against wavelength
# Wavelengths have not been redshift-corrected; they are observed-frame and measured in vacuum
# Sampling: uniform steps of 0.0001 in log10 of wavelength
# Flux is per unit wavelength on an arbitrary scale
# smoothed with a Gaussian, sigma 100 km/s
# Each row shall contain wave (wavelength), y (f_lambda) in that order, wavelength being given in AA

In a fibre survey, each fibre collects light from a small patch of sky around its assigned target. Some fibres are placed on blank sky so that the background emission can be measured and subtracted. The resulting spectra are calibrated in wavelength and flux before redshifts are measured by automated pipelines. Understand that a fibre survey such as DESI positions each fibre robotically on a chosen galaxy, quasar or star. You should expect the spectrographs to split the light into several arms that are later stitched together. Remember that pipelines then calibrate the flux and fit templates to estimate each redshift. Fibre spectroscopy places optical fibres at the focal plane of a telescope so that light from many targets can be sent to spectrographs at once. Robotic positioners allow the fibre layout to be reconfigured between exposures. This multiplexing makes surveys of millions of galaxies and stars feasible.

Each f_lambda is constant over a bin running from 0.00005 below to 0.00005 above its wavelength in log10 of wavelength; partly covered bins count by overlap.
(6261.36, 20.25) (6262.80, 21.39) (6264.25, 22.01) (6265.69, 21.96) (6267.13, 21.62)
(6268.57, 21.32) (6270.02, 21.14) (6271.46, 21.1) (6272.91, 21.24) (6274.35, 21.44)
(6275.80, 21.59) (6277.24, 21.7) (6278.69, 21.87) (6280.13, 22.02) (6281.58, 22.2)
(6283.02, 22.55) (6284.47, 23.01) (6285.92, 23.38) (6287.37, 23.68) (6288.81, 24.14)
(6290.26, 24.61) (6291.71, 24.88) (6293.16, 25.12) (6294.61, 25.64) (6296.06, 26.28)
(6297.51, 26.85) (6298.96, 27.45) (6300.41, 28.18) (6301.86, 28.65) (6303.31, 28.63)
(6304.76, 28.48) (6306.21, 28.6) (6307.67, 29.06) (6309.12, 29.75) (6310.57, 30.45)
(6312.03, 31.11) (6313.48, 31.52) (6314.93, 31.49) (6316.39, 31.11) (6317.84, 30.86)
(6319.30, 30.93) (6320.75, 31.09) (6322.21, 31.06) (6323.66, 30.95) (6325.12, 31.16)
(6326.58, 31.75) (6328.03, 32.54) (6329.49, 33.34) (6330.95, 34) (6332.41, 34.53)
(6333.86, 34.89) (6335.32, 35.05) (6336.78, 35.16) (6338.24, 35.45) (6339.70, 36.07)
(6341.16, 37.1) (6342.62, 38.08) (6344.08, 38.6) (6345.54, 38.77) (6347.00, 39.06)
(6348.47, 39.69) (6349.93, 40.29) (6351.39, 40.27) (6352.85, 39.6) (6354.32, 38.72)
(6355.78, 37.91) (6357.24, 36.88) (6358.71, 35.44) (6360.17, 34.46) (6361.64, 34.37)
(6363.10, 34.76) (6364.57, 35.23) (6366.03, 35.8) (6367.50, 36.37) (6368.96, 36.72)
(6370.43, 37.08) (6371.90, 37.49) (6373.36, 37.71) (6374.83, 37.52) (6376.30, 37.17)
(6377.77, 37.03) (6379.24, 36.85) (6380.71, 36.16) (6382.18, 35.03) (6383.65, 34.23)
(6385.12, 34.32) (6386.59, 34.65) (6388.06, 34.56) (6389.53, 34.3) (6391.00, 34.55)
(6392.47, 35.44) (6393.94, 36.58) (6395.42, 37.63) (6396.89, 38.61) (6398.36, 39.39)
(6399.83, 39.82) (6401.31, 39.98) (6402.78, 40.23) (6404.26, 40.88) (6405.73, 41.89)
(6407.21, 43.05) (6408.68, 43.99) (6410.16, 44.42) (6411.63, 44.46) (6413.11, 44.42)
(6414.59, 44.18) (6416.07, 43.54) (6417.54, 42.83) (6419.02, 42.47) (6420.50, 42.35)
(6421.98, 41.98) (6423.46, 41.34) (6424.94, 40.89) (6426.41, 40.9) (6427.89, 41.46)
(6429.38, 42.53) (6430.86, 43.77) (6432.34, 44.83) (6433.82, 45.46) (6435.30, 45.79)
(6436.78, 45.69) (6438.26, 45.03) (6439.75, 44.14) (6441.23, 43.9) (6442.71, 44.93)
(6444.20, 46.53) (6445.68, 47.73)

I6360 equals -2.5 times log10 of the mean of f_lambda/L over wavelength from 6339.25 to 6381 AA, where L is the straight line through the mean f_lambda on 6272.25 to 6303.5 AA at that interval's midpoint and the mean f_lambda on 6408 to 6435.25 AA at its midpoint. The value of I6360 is -0.09 mag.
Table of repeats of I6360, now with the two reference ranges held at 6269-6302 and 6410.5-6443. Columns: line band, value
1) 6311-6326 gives -0.10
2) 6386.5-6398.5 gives 0.08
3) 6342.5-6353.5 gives -0.21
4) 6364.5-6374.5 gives -0.04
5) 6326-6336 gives -0.12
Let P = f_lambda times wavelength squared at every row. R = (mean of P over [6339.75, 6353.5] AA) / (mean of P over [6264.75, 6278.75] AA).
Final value 1.85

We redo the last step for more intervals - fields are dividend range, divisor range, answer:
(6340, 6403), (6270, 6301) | 1.61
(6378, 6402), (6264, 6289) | 1.71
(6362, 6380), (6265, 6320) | 1.46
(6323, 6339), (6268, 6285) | 1.57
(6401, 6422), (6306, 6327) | 1.43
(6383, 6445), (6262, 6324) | 1.66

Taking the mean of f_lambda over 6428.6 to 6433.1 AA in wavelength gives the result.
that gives 43.6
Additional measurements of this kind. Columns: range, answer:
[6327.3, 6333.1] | 33.6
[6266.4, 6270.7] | 21.4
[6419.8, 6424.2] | 41.9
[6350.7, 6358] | 38.6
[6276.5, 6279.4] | 21.8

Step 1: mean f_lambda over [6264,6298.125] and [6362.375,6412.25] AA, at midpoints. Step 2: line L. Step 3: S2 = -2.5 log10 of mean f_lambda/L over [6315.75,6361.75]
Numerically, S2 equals -0.14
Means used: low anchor 23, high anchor 37.8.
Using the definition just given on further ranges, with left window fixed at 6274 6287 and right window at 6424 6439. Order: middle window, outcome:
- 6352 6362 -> -0.12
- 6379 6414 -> 0.00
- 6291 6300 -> -0.07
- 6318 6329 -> -0.11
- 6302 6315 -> -0.14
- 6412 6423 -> -0.04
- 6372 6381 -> -0.04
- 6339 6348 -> -0.21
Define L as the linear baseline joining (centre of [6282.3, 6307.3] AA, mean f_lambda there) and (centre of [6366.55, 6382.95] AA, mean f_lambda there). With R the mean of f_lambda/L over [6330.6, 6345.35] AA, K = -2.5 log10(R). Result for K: -0.136 mag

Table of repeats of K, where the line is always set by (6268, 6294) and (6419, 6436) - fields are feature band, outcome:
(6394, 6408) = -0.02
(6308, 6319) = -0.14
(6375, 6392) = 0.04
